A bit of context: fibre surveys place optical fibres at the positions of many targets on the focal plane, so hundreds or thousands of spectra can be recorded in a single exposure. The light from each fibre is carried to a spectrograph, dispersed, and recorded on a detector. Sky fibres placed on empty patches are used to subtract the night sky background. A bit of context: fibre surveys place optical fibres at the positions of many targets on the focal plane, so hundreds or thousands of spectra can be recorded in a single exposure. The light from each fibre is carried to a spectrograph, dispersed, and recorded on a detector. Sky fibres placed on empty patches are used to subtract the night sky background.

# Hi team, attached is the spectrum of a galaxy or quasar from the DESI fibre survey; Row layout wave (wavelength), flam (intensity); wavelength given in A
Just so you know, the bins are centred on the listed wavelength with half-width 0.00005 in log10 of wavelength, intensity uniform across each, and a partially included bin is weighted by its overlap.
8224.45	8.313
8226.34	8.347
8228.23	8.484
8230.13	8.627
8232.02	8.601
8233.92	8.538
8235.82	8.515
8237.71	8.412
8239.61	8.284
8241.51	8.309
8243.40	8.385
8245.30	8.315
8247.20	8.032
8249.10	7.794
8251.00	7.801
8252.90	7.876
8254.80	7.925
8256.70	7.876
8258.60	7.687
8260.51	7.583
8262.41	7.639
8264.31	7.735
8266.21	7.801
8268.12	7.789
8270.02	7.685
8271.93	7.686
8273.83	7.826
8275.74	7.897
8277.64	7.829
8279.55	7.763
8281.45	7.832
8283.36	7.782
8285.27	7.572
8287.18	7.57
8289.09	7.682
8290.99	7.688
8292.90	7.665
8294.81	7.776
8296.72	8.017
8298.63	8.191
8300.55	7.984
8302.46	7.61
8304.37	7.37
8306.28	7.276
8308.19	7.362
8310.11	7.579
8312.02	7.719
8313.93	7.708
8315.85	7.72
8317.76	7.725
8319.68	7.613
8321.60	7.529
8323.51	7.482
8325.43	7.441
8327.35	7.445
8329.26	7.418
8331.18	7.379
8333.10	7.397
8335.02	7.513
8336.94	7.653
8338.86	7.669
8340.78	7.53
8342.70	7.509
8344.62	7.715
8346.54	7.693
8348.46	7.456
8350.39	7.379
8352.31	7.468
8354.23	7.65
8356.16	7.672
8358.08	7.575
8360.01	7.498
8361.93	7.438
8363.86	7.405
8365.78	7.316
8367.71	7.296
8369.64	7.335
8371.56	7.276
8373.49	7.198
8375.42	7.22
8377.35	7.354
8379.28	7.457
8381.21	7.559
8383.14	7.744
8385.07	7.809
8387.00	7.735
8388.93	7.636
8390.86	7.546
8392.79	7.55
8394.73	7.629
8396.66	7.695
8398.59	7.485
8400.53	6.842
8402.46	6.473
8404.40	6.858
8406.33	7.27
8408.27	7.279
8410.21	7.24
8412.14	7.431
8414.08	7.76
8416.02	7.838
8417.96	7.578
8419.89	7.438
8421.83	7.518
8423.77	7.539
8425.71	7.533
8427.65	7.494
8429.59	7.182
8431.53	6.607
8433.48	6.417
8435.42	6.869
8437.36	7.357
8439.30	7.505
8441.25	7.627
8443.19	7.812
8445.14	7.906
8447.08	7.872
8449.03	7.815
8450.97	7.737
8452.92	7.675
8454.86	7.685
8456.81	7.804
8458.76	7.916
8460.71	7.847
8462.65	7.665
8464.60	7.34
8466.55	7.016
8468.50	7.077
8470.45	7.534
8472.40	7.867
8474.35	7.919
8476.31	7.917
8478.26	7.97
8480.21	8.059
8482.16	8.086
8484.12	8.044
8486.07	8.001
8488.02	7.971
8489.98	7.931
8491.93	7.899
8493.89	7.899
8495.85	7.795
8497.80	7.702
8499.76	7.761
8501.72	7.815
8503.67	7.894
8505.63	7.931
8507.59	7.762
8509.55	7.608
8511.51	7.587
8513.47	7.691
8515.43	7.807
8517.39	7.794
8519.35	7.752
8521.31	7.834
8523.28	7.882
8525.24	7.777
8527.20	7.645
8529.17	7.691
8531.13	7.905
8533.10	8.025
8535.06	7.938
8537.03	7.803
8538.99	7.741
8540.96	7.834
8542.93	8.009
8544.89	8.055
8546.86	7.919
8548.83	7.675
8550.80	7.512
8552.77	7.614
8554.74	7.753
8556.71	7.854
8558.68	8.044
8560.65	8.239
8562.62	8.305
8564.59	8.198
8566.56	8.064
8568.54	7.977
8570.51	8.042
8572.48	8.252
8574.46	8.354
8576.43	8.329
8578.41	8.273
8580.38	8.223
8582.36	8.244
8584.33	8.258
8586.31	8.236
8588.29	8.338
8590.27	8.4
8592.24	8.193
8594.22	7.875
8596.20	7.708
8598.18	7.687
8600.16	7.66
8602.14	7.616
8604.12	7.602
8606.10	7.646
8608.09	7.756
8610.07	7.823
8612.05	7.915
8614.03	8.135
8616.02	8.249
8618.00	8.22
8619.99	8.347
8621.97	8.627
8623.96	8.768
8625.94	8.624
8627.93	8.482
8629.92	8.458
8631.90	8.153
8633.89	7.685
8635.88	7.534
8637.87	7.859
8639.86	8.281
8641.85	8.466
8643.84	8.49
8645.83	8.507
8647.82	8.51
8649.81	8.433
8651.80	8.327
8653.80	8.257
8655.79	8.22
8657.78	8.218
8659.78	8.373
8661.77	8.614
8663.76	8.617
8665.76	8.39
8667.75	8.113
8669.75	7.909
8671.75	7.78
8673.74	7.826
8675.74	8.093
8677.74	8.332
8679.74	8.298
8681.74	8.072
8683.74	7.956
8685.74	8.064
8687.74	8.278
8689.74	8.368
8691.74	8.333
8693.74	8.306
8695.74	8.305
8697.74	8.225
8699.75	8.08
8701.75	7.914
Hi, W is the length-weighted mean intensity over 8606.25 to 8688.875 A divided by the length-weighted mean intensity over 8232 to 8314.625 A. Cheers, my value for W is 1.0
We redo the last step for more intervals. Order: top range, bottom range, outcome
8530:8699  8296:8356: 1.07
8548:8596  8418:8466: 1.08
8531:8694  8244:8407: 1.07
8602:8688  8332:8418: 1.10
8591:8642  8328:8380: 1.08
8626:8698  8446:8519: 1.06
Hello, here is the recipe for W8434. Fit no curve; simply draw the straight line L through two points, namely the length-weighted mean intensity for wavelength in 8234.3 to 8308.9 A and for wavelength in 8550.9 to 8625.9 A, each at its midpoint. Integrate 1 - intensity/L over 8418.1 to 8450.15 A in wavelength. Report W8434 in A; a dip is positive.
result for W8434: 2.2 A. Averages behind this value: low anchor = 7.85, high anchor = 8.08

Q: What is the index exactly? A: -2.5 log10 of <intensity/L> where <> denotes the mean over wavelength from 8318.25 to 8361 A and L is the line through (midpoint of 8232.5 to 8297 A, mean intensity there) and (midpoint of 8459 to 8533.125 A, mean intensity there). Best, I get 0.047 mag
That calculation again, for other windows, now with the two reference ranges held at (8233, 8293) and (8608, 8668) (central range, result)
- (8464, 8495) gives 0.05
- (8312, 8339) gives 0.06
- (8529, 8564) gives 0.04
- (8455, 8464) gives 0.04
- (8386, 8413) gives 0.10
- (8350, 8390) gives 0.07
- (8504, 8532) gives 0.05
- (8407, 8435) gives 0.10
